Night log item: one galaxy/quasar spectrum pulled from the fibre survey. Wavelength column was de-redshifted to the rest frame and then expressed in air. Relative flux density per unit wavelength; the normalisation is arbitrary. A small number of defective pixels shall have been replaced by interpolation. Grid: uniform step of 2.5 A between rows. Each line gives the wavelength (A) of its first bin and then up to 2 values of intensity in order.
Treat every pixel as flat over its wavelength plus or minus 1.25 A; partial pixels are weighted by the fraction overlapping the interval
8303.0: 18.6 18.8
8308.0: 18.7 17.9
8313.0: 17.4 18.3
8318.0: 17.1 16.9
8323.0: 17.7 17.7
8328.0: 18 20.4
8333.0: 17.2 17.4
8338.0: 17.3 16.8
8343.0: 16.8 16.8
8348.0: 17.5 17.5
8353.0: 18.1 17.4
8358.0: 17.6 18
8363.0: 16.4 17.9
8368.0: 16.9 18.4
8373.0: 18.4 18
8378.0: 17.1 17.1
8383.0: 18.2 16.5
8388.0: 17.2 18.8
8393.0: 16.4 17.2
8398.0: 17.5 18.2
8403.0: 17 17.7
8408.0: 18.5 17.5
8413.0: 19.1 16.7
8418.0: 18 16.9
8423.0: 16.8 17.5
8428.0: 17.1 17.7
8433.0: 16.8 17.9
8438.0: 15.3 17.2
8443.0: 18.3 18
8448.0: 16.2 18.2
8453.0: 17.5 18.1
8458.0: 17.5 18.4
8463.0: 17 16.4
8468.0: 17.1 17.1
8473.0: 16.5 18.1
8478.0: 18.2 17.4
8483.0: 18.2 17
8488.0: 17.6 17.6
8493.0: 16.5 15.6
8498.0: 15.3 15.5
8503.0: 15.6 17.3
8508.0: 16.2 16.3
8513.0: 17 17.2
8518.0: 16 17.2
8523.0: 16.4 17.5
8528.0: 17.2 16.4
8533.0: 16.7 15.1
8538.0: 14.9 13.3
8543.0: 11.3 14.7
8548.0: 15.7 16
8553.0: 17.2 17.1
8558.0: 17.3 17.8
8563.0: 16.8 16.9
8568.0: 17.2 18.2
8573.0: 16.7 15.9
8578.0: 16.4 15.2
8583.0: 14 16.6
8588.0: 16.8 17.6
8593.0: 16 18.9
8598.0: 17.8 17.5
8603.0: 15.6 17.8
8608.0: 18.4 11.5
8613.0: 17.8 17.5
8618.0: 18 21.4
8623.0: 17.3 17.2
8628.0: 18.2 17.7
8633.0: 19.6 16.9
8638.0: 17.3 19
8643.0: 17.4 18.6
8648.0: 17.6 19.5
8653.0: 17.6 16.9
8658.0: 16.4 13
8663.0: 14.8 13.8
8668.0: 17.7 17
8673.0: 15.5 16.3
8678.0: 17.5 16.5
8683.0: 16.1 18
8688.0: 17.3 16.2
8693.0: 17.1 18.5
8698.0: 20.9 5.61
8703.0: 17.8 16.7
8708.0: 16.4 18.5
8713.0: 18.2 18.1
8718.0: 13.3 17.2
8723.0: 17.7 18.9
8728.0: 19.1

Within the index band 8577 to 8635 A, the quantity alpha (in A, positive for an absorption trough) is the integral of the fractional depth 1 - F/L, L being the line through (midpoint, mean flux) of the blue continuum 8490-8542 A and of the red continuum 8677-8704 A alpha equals -2.9 A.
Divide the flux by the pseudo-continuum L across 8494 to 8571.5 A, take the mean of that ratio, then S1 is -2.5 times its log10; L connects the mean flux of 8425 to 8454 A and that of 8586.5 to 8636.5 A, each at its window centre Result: 0.08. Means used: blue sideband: 17.3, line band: 16.2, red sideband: 17.5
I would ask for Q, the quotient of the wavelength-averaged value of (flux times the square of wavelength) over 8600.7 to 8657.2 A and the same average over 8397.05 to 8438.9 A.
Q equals 1.06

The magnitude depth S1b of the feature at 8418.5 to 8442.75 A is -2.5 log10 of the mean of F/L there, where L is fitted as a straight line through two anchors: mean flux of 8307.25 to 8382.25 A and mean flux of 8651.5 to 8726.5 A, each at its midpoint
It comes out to 0.02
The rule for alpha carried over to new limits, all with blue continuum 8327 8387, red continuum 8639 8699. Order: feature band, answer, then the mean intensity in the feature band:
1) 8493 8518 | 1.6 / 16.2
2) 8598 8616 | 0.5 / 16.6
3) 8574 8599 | 1.0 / 16.5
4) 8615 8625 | -0.8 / 18.5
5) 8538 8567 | 2.4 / 15.8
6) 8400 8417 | -0.3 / 17.8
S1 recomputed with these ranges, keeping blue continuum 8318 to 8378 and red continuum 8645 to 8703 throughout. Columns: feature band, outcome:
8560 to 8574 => -0.03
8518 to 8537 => 0.03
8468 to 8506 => 0.01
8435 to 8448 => 0.00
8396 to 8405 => -0.01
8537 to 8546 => 0.25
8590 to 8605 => -0.03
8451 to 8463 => -0.04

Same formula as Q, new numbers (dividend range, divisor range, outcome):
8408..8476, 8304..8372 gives 1.01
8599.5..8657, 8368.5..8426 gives 1.06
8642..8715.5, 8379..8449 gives 1.02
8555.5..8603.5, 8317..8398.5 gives 1.01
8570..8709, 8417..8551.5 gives 1.05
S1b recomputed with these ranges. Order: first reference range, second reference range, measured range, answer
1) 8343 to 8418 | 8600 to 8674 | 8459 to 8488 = 0.00 mag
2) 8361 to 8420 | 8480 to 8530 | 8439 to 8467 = -0.02 mag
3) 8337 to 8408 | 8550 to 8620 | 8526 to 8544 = 0.13 mag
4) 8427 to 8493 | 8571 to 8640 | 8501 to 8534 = 0.04 mag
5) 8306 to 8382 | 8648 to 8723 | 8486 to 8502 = 0.05 mag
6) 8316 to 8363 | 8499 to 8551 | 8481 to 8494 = -0.08 mag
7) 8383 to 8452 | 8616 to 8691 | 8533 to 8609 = 0.06 mag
